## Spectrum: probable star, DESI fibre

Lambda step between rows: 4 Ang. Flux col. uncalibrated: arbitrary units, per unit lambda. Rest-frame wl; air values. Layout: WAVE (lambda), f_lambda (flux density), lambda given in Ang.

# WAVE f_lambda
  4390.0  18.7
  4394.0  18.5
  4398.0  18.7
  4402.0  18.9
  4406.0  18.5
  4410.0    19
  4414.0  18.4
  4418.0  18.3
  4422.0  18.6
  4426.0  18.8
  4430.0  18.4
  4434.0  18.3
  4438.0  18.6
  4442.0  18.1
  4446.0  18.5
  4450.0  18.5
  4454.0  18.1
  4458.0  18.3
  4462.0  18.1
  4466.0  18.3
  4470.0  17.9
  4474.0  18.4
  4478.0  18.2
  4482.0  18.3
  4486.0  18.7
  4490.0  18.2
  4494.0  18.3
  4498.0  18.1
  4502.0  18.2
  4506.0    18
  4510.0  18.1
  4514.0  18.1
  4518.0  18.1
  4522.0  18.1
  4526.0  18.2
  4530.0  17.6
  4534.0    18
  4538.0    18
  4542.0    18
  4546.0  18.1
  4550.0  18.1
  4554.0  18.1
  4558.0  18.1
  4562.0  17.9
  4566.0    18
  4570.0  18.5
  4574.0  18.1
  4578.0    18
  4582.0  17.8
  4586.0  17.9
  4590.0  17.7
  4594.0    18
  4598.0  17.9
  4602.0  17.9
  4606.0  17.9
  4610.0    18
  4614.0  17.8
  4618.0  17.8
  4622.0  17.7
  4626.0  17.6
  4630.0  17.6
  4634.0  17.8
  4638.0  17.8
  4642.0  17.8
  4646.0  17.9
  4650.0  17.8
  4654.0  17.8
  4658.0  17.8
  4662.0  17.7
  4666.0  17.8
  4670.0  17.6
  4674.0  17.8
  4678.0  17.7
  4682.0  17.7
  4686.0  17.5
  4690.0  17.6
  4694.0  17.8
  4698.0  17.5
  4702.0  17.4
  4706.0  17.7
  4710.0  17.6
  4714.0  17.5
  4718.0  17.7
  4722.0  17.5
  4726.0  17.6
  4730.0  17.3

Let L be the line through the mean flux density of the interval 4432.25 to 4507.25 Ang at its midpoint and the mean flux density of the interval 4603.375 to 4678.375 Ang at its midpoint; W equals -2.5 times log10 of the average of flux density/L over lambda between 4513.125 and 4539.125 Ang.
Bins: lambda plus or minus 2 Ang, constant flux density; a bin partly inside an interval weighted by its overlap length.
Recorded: 0.01 mag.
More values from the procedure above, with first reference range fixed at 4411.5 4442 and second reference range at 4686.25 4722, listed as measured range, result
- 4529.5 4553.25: 0.007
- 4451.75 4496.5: 0.004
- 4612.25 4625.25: 0.007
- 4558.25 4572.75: -0.006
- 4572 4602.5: 0.003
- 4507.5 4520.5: 0.006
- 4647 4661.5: -0.003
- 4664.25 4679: -0.002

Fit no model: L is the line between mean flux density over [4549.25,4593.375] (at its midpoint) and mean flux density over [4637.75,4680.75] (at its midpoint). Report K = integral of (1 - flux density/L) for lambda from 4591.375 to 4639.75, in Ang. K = 0.21 Ang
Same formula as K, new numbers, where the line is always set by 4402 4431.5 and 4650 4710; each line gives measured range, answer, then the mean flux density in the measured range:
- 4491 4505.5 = 0.1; 18.2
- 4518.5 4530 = 0.1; 18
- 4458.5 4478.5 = 0.2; 18.2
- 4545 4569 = 0.1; 18.1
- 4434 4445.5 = 0.1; 18.4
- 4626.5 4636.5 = 0.1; 17.7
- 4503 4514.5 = 0.1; 18.1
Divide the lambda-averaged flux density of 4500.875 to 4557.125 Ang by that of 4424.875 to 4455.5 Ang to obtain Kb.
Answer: 0.98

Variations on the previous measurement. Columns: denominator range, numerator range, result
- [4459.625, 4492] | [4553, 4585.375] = 0.99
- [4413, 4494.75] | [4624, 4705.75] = 0.96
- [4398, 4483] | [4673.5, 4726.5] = 0.96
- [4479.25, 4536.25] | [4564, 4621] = 0.99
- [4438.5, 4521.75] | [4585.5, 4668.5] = 0.98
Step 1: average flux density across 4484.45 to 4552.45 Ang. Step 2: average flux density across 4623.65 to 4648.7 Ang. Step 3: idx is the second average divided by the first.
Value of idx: 0.98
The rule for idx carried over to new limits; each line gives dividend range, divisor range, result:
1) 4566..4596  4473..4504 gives 0.98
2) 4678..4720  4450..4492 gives 0.96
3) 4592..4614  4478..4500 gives 0.98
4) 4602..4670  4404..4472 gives 0.97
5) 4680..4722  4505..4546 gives 0.98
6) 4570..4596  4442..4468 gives 0.98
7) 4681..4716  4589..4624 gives 0.98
